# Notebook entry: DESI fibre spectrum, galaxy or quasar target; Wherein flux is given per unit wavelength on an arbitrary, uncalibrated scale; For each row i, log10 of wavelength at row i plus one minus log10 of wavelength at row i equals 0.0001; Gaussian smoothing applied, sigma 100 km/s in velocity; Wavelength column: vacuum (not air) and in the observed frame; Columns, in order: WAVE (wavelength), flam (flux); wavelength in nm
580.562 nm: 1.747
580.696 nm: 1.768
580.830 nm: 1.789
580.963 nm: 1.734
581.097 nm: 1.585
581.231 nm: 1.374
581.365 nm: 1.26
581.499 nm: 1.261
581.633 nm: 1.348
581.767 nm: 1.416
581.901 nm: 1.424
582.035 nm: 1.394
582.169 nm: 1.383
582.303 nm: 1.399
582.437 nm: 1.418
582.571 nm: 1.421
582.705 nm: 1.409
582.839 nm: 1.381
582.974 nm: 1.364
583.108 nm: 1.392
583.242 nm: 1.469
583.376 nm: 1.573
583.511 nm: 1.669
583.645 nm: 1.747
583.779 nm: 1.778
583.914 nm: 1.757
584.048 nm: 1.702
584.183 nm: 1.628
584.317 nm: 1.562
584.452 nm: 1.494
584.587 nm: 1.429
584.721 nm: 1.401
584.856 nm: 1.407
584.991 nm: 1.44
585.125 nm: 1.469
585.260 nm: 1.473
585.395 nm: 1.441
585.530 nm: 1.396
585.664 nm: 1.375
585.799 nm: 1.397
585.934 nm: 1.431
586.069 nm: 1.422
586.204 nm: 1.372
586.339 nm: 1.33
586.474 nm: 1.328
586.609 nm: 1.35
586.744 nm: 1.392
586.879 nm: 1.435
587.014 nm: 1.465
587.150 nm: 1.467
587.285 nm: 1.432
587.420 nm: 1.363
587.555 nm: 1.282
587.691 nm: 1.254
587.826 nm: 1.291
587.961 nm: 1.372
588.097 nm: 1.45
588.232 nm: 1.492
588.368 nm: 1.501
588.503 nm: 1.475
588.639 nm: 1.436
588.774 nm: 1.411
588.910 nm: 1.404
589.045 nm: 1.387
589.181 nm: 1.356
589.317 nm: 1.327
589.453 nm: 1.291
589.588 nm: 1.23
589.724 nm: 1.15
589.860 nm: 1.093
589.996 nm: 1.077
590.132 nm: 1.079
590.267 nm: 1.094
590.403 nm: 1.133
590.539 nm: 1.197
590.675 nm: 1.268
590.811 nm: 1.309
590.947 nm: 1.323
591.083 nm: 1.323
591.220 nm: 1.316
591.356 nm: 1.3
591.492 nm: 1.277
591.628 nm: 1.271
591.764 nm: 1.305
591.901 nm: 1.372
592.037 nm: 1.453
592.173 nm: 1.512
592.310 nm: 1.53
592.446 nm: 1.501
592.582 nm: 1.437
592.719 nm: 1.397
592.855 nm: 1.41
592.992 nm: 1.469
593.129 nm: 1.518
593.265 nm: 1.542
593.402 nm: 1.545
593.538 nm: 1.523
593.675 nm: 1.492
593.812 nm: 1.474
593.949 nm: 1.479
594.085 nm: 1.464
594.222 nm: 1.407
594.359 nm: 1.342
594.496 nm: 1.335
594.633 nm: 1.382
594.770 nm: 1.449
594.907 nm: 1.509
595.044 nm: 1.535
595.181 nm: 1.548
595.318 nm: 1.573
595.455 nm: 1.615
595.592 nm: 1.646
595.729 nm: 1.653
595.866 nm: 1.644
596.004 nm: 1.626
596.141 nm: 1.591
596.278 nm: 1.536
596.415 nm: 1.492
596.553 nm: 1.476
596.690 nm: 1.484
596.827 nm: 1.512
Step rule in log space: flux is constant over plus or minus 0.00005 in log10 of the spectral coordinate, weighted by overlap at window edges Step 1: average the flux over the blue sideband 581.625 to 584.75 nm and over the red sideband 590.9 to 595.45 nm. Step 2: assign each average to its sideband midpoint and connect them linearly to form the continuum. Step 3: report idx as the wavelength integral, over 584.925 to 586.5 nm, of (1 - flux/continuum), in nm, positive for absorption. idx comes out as 0.08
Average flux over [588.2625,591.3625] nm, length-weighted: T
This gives 1.28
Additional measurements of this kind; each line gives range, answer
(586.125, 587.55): 1.39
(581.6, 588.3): 1.45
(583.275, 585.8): 1.54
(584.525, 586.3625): 1.42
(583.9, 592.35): 1.37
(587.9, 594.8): 1.37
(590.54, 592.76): 1.36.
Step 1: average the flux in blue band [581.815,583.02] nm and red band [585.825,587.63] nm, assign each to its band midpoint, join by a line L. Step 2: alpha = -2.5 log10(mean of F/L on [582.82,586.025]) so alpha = -0.08 mag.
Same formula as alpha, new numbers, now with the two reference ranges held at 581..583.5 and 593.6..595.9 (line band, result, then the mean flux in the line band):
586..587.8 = 0.06 mag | 1.37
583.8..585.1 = -0.08 mag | 1.54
